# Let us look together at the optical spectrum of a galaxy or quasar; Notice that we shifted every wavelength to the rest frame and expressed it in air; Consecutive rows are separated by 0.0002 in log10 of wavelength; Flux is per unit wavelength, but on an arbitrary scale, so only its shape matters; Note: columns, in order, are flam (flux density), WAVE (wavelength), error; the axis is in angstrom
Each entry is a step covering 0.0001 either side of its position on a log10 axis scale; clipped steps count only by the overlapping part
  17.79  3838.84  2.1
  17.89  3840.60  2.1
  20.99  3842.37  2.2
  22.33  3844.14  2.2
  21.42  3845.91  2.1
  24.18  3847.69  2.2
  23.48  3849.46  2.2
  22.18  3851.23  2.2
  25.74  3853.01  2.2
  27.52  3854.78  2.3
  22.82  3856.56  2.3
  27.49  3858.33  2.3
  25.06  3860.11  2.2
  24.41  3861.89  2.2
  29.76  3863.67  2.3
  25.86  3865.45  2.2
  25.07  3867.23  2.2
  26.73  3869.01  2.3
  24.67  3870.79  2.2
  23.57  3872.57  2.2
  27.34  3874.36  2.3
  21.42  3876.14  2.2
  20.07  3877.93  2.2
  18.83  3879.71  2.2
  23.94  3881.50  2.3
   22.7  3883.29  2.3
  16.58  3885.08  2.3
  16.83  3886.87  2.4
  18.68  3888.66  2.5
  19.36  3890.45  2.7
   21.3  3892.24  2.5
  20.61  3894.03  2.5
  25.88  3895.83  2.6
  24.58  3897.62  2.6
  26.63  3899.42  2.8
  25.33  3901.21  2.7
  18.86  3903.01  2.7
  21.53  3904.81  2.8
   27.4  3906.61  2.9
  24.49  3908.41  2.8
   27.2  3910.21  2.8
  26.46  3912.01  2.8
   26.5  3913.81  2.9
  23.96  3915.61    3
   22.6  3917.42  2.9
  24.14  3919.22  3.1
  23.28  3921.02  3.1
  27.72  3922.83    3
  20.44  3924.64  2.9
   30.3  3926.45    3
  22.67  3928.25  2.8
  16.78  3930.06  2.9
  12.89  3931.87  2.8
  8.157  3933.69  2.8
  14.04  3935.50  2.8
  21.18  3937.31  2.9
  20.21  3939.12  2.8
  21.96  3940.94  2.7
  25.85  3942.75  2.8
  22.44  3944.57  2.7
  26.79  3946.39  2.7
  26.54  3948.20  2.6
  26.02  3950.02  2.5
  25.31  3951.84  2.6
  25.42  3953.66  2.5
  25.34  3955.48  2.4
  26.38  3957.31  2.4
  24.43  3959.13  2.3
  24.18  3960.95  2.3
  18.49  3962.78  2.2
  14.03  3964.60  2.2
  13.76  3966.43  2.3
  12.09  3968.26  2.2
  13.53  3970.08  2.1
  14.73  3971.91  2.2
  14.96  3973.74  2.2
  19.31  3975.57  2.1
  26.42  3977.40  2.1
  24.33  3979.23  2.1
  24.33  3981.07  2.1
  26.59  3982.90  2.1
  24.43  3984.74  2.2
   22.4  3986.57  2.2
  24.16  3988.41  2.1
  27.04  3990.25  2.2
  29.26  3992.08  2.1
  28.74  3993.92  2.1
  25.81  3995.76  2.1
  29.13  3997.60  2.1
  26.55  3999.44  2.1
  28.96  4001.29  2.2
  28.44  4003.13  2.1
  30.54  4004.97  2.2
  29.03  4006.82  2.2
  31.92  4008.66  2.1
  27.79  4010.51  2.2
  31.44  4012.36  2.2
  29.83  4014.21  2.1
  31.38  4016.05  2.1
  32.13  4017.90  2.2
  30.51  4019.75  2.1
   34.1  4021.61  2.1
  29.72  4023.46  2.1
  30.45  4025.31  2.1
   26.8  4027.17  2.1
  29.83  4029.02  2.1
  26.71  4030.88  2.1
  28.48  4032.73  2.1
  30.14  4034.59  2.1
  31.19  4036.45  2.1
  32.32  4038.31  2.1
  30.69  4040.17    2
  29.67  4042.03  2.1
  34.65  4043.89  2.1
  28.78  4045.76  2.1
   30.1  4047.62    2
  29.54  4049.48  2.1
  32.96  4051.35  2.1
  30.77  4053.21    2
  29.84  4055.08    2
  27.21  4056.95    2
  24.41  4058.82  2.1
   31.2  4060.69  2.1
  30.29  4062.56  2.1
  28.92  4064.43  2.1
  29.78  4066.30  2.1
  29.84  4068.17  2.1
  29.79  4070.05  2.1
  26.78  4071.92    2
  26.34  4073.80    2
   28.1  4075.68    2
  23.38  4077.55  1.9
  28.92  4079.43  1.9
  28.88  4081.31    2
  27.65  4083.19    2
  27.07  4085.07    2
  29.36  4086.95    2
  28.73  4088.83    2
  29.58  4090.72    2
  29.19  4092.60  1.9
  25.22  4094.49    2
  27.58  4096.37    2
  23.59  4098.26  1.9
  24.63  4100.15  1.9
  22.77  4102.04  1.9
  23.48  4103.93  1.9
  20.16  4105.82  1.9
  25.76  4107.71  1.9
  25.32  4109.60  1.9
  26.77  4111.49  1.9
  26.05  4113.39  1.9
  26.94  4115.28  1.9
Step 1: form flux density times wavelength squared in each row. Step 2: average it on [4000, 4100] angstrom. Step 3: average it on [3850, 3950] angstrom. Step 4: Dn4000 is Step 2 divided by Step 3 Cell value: 1.37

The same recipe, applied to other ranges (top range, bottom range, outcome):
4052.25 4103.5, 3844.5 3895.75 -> 1.33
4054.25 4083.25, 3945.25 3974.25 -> 1.43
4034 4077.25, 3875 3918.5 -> 1.42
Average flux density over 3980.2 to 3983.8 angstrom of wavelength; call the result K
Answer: 25.5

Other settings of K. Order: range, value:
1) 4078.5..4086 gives 28.1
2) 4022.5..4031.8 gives 28.7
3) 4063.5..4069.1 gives 29.5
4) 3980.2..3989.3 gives 24.4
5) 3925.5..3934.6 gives 18.2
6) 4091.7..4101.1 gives 26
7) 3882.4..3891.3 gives 18.8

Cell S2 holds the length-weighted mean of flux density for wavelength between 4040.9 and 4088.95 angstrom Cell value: 29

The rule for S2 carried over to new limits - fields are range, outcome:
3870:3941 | 22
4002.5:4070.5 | 30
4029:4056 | 30.4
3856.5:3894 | 22.9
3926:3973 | 20.4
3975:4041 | 28.4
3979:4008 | 27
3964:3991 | 20.2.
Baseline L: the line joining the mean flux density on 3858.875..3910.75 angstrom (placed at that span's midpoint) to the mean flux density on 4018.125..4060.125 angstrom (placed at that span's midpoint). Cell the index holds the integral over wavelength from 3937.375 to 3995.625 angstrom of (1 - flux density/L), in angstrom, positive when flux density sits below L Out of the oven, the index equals 9.18 angstrom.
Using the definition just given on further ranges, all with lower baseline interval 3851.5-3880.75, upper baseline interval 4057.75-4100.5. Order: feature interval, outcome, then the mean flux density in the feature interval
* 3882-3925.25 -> 3.76 angstrom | 23.1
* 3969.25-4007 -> 2.66 angstrom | 24.6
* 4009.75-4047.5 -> -4.52 angstrom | 30.3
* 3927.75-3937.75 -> 3.99 angstrom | 15.4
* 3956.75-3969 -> 3.37 angstrom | 18.9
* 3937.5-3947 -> 0.98 angstrom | 23.2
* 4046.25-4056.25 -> -1.12 angstrom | 30.5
